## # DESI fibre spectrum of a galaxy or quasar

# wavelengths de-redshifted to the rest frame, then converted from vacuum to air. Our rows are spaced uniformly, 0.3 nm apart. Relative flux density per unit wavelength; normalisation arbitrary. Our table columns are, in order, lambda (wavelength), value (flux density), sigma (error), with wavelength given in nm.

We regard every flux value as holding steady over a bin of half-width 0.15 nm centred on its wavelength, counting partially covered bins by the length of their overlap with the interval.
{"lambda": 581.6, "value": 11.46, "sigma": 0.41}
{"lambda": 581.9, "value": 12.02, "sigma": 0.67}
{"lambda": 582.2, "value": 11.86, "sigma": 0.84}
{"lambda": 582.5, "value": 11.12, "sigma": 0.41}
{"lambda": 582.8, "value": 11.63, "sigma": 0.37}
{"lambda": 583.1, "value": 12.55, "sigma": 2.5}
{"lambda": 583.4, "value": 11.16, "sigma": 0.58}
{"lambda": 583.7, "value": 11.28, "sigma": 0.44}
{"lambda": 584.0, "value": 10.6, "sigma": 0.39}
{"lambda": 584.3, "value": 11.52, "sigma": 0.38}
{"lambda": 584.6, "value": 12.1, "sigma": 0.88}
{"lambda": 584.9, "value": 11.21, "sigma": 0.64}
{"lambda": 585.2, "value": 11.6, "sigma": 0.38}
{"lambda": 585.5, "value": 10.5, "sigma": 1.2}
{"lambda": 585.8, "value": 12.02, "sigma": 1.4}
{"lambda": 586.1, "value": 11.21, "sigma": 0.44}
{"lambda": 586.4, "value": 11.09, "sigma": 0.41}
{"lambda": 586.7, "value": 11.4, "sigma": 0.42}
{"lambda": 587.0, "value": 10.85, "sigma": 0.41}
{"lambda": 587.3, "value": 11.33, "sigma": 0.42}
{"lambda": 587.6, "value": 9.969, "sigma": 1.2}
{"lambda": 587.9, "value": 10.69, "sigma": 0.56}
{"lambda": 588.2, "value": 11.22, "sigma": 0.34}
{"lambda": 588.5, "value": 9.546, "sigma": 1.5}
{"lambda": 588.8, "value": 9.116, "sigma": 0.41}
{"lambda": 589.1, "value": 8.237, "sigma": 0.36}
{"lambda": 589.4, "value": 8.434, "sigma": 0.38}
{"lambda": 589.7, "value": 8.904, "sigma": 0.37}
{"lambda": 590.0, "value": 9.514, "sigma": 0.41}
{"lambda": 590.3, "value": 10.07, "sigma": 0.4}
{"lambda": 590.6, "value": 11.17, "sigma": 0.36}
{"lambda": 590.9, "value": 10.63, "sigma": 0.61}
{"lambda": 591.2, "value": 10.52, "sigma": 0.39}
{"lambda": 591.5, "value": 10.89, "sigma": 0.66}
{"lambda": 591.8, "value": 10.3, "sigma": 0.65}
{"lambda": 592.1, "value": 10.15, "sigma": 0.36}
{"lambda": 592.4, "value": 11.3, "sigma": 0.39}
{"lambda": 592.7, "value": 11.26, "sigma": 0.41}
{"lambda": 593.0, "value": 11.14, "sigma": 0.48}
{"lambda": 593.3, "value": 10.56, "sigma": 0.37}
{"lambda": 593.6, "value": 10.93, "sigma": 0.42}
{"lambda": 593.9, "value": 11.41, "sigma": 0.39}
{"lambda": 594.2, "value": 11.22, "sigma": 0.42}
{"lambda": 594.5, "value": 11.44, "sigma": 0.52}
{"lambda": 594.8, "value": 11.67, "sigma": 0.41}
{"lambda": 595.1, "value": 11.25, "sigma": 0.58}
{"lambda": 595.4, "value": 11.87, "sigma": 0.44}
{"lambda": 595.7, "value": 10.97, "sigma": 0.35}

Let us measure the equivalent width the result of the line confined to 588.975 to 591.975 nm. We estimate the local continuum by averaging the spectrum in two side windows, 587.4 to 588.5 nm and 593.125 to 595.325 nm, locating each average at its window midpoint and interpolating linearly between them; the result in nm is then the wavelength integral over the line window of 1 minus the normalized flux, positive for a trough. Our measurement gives 0.26 nm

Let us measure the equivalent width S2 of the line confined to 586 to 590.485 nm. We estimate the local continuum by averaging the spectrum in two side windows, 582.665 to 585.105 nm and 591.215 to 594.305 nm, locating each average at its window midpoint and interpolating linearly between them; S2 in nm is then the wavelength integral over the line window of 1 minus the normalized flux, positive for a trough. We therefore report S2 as 0.44 nm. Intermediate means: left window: 11.5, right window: 10.9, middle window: 10.1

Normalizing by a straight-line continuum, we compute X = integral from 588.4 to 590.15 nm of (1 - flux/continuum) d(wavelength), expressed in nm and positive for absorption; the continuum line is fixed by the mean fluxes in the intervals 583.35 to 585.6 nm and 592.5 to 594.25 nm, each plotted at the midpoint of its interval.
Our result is 0.35 nm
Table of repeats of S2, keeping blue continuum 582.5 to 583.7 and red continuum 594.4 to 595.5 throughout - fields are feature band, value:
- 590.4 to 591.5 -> 0.08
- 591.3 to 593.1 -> 0.12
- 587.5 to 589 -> 0.20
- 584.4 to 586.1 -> 0.02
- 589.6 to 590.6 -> 0.16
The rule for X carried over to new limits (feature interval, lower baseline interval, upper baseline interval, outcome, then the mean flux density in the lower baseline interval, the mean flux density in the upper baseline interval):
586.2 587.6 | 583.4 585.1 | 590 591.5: 0.00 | 11.3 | 10.5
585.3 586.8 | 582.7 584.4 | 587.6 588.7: -0.06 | 11.4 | 10.4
